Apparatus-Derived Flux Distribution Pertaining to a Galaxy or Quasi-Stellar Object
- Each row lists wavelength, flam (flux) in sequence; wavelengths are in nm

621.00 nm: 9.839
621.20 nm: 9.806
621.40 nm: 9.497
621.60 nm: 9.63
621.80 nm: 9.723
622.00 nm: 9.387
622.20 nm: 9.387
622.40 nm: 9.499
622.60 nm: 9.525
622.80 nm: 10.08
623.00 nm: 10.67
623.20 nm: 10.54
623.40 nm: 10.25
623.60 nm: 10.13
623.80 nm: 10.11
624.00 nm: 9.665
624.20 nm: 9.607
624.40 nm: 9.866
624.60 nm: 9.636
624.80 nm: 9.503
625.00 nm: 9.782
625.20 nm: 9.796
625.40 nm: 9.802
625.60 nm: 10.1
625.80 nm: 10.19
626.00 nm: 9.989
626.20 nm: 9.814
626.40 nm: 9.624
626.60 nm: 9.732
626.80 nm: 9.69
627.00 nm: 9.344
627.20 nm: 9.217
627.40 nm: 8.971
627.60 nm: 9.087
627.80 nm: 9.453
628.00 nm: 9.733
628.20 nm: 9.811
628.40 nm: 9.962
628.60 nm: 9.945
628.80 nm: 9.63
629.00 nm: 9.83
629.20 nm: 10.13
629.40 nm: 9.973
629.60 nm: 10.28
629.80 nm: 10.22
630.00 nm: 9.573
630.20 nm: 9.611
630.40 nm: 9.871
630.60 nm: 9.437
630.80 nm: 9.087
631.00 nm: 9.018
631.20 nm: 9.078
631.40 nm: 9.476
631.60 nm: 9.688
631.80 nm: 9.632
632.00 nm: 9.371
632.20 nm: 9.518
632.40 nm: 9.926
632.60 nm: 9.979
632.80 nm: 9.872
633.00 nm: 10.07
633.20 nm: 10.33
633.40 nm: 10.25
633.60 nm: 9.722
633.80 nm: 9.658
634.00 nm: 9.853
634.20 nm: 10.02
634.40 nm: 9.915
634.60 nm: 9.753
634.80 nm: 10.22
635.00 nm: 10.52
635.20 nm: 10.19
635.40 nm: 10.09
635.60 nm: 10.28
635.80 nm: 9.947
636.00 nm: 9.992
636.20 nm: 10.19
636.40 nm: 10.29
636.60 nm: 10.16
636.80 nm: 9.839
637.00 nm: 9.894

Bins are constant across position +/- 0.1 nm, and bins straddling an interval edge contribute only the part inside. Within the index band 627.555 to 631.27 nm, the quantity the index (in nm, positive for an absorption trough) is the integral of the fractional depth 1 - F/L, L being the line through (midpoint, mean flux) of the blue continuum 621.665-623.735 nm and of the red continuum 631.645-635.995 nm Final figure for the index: 0.096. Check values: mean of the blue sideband 9.92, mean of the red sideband 9.96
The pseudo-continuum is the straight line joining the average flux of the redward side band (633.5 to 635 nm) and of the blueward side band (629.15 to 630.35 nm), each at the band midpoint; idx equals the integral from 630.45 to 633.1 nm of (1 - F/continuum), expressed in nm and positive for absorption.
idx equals 0.10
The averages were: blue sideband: 9.95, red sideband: 9.92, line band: 9.56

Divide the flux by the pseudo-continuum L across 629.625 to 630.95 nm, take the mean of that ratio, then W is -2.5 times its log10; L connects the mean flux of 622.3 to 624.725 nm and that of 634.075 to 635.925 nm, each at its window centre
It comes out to 0.04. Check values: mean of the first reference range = 9.96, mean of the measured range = 9.65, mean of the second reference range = 10.1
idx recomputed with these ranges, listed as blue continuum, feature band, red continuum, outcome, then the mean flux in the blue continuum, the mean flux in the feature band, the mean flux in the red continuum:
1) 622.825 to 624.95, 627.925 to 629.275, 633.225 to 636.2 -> 0.02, 10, 9.86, 10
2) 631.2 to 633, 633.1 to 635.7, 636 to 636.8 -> -0.04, 9.67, 10.1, 10.1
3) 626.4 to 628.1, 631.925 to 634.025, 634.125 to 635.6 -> 0.01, 9.42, 9.87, 10.1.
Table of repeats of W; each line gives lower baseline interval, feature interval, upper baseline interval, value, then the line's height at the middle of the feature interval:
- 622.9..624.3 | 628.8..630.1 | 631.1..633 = -0.020 mag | 9.79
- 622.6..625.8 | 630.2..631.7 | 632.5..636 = 0.069 mag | 10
